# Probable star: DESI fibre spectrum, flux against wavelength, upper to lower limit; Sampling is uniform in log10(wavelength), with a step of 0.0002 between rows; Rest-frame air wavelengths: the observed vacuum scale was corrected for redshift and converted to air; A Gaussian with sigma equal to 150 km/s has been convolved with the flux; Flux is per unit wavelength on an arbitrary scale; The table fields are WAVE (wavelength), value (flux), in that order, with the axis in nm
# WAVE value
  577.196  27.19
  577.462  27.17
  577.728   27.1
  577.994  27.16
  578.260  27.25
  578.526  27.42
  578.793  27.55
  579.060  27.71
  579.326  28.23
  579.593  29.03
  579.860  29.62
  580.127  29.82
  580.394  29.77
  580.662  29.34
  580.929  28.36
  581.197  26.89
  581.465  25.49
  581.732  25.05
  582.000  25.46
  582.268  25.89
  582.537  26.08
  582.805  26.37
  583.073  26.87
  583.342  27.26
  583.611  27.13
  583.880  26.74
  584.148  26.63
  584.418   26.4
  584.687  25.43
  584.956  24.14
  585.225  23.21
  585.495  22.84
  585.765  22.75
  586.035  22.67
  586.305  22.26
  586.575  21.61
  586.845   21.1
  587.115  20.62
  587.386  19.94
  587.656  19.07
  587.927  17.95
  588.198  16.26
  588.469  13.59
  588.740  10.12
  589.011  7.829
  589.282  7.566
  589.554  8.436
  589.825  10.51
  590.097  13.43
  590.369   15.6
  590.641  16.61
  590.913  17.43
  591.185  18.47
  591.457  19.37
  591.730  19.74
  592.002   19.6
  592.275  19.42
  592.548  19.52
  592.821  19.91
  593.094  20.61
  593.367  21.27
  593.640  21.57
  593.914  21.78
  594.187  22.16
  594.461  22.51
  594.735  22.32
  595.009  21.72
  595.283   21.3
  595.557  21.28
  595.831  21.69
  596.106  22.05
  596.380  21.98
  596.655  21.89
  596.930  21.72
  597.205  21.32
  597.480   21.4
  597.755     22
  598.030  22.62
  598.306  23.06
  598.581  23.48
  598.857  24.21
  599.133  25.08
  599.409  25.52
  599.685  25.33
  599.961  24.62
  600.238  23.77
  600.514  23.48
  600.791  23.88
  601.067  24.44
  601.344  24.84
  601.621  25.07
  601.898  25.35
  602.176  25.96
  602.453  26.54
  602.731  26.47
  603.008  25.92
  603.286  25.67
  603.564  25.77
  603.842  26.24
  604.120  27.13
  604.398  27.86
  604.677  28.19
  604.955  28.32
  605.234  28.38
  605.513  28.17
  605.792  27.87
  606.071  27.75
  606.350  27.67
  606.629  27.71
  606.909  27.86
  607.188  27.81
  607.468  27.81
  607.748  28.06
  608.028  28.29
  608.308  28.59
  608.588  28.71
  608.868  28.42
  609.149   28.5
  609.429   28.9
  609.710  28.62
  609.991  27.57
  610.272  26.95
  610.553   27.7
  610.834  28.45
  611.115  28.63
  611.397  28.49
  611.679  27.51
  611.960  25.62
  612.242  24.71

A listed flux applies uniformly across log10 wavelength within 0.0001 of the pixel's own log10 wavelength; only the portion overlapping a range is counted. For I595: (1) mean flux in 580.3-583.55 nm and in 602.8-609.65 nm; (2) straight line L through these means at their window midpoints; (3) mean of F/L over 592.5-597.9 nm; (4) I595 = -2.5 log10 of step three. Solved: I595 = 0.26 mag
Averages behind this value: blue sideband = 26.9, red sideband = 27.7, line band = 21.5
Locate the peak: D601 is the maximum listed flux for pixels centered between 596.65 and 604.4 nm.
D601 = 27.86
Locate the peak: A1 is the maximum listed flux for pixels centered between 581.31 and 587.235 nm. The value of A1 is 27.26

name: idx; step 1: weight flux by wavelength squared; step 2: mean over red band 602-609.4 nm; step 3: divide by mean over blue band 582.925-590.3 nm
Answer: 1.50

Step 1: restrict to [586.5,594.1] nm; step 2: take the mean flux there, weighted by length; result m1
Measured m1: 17.1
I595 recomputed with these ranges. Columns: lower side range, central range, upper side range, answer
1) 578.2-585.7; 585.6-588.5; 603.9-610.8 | 0.325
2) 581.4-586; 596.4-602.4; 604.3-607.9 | 0.147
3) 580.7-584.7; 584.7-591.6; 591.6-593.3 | 0.297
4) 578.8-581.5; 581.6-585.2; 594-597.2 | 0.043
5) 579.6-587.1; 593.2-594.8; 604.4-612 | 0.216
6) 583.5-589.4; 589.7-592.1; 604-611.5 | 0.294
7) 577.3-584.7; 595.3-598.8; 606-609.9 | 0.252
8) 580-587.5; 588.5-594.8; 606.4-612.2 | 0.459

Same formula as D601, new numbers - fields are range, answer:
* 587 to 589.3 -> 20.62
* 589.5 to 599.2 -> 25.08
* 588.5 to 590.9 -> 16.61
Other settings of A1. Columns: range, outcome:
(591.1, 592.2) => 19.74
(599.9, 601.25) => 24.62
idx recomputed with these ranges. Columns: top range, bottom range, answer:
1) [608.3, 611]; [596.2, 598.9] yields 1.32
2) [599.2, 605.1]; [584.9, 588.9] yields 1.38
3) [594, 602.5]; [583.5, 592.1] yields 1.28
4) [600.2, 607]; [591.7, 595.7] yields 1.30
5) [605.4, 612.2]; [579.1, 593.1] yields 1.40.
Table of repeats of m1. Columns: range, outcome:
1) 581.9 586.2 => 25.3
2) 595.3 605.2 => 24.4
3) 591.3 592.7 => 19.5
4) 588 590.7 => 12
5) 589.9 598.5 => 20.5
